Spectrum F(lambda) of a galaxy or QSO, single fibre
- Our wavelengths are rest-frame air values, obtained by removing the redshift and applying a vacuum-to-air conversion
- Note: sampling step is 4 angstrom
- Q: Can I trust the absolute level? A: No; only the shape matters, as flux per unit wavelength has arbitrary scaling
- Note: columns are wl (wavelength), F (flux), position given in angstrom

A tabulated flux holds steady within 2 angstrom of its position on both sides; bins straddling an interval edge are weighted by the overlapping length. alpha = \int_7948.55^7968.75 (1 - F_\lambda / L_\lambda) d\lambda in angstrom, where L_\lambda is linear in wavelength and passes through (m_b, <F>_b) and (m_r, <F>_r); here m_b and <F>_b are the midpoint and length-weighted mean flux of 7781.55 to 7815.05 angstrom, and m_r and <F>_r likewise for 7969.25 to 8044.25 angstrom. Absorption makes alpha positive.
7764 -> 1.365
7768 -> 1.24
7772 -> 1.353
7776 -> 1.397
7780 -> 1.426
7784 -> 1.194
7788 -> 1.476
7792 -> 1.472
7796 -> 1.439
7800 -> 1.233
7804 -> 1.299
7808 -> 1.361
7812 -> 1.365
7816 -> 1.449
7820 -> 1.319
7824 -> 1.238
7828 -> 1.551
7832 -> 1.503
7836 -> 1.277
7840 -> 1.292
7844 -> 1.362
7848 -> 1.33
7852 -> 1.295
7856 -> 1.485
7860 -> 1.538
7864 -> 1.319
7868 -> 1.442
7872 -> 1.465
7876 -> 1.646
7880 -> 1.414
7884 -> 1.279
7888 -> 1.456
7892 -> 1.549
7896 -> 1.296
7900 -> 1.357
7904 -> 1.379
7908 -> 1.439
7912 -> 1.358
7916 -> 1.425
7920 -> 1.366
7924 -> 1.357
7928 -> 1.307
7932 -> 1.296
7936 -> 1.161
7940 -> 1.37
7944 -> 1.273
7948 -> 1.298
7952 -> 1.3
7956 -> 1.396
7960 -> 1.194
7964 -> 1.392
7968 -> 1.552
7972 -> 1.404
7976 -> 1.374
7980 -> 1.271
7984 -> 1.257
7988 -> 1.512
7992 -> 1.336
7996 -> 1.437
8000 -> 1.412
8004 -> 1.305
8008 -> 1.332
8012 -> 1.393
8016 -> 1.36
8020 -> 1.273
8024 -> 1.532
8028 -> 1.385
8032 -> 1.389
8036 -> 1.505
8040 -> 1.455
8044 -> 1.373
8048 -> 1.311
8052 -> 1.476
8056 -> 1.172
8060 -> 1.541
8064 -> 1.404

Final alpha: 0.4 angstrom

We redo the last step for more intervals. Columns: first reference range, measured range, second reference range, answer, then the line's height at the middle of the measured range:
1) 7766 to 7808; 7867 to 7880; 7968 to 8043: -1.33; 1.37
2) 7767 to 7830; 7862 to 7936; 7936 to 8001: -1.75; 1.36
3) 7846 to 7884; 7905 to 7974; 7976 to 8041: 2.86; 1.41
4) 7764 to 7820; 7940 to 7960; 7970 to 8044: 0.99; 1.38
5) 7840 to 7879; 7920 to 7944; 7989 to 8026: 1.72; 1.4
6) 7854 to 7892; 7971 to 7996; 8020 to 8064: 1.05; 1.42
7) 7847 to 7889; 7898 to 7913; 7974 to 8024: 0.24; 1.41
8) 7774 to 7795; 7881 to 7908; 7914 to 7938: -1.12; 1.34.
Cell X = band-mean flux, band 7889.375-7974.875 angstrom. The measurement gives 1.36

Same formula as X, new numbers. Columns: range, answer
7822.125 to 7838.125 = 1.39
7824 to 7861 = 1.39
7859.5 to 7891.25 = 1.44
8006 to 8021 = 1.34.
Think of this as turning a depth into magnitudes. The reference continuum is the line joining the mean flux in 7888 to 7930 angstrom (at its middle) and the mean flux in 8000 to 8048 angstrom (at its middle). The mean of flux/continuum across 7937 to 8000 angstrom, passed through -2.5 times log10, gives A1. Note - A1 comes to 0.02 mag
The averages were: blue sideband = 1.39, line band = 1.36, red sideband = 1.39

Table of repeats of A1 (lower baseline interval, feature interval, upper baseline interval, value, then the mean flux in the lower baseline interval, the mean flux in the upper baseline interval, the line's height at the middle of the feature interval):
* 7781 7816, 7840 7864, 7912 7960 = -0.03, 1.36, 1.32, 1.35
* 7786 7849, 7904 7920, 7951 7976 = -0.02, 1.37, 1.38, 1.38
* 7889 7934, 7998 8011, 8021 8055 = 0.04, 1.38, 1.42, 1.41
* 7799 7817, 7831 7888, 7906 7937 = -0.05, 1.34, 1.34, 1.34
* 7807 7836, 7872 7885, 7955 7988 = -0.06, 1.39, 1.36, 1.38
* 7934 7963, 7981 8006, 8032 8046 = -0.01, 1.29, 1.44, 1.36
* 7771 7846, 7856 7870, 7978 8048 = -0.05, 1.37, 1.38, 1.37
